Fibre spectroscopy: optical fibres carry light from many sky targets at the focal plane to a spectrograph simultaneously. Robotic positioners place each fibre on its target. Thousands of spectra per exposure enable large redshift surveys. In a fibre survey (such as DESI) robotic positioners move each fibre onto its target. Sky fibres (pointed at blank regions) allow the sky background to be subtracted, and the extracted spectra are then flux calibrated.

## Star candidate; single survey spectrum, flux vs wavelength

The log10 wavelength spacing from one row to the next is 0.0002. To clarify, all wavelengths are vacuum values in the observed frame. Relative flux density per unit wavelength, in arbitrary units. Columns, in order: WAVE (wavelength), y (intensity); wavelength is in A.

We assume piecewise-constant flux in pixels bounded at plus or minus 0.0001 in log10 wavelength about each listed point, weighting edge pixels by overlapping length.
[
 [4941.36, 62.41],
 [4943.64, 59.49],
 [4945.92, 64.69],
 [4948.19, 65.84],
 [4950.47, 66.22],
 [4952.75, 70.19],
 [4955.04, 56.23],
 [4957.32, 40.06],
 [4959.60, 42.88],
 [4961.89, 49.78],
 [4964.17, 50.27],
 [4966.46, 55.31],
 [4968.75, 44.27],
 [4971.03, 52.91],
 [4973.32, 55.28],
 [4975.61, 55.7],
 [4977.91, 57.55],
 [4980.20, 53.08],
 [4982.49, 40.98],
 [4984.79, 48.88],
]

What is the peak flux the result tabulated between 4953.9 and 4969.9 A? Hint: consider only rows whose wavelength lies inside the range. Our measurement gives 56.23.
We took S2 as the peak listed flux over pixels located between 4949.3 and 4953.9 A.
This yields 70.19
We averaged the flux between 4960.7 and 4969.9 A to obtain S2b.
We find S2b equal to 49.9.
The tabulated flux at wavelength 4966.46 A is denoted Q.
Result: 55.31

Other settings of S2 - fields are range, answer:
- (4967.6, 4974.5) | 55.28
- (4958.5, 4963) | 49.78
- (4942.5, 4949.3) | 65.84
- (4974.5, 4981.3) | 57.55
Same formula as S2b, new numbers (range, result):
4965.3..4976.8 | 52.7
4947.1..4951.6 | 66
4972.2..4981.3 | 55.4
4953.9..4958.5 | 48.2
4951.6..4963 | 51.8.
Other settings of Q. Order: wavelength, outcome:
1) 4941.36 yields 62.41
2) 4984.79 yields 48.88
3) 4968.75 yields 44.27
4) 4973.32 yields 55.28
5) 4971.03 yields 52.91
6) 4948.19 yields 65.84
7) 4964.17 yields 50.27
